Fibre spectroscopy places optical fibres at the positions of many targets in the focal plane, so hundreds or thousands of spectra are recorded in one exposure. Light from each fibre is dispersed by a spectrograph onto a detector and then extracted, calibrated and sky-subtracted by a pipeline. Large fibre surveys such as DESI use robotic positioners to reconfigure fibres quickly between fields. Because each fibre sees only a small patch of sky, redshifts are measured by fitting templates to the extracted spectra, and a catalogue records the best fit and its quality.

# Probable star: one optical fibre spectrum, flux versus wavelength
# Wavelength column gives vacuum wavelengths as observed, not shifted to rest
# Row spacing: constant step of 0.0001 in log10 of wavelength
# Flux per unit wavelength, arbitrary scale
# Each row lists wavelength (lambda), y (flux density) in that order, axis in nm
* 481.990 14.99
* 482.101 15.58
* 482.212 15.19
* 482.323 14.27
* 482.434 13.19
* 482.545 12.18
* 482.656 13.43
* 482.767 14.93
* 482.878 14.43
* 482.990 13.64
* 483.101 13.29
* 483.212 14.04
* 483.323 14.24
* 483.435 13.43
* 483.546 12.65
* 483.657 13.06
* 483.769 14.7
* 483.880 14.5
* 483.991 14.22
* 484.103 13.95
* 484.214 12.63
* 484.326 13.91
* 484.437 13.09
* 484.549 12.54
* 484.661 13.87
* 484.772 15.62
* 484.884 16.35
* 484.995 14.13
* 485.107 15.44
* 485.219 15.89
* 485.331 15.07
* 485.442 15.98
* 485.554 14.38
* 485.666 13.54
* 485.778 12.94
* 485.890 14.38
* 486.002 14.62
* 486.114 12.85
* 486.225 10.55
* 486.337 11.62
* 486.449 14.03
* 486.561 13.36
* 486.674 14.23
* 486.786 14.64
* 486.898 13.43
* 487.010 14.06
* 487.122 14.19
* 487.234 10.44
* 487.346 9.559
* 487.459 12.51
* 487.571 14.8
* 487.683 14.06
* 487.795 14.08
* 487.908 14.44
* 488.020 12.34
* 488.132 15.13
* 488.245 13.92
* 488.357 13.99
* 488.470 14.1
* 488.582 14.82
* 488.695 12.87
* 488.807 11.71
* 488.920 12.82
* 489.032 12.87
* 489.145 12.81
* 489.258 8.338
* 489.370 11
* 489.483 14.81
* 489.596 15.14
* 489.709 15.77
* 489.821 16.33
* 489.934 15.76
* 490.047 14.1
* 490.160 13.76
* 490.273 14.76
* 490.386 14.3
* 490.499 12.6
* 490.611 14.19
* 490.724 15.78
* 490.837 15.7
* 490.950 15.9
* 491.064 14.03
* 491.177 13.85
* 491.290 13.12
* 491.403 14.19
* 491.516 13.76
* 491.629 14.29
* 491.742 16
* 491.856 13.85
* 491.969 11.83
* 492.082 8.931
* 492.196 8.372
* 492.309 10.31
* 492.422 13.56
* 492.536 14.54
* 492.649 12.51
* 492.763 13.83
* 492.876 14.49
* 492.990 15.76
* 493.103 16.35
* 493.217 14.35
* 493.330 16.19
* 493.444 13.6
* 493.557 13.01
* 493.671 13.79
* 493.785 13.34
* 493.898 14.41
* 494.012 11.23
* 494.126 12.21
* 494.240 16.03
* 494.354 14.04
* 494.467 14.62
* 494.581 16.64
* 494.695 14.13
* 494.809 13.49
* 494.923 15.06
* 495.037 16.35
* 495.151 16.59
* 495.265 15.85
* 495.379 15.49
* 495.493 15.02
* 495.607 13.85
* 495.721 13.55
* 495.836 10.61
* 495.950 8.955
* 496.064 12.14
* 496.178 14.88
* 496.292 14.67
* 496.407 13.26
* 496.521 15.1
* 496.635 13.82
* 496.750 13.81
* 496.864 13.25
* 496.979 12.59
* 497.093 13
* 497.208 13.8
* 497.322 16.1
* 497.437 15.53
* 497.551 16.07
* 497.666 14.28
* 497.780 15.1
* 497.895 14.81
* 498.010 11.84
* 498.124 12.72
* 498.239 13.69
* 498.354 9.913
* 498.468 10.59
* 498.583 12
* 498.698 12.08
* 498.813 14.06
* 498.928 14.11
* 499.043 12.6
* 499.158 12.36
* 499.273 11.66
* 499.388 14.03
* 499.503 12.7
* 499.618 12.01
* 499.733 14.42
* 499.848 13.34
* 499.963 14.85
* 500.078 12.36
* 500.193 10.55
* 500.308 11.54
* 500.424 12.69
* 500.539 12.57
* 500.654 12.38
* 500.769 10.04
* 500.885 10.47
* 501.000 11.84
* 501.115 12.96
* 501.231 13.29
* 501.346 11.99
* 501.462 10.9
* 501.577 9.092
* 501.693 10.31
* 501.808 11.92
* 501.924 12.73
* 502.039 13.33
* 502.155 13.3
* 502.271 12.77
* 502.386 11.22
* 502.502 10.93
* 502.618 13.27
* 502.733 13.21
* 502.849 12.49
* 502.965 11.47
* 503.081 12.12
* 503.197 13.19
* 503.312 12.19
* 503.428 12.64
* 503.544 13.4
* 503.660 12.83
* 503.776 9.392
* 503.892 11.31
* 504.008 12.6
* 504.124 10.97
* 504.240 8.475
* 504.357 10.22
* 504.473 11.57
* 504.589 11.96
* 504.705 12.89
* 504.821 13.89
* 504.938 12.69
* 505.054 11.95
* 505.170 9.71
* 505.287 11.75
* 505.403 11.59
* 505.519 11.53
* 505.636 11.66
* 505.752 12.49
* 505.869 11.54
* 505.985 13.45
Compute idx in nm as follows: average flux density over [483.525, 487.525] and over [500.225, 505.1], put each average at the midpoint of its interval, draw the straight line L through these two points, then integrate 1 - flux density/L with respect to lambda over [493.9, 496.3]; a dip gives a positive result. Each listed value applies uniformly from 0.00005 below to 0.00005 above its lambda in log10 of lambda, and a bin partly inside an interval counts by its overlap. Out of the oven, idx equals -0.26 nm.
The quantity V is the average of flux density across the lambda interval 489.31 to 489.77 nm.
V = 14.2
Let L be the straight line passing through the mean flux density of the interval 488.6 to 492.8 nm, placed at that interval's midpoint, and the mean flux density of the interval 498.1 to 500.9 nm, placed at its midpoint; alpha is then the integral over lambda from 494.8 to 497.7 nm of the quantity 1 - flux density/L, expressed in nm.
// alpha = -0.30 nm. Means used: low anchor 13.5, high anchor 12.4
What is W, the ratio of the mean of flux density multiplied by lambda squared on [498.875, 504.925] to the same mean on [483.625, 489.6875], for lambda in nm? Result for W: 0.95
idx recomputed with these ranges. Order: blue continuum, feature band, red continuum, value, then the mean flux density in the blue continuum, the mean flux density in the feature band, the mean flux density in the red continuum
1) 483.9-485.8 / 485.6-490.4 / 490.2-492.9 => 0.16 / 14.4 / 13.5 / 13.5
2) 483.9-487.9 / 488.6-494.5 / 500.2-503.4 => -0.25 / 13.8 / 13.7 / 12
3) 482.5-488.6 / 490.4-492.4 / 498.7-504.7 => -0.03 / 13.8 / 13.4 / 12.1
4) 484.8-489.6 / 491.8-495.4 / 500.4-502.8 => -0.30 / 13.5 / 13.9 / 12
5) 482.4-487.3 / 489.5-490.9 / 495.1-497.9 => -0.09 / 13.8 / 14.9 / 14.1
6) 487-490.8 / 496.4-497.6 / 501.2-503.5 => -0.14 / 13.6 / 14.2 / 12.1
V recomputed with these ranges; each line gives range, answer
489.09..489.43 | 10.7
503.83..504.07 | 11.9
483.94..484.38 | 13.7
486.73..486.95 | 14.1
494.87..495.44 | 15.9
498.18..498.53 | 11.4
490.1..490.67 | 13.9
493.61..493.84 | 13.5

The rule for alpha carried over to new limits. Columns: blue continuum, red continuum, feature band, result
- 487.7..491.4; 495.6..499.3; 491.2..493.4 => 0.03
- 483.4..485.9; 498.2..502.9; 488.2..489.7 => 0.06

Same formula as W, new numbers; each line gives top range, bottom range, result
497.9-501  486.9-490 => 0.96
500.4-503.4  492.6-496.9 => 0.88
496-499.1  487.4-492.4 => 1.03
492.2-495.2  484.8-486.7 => 1.04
